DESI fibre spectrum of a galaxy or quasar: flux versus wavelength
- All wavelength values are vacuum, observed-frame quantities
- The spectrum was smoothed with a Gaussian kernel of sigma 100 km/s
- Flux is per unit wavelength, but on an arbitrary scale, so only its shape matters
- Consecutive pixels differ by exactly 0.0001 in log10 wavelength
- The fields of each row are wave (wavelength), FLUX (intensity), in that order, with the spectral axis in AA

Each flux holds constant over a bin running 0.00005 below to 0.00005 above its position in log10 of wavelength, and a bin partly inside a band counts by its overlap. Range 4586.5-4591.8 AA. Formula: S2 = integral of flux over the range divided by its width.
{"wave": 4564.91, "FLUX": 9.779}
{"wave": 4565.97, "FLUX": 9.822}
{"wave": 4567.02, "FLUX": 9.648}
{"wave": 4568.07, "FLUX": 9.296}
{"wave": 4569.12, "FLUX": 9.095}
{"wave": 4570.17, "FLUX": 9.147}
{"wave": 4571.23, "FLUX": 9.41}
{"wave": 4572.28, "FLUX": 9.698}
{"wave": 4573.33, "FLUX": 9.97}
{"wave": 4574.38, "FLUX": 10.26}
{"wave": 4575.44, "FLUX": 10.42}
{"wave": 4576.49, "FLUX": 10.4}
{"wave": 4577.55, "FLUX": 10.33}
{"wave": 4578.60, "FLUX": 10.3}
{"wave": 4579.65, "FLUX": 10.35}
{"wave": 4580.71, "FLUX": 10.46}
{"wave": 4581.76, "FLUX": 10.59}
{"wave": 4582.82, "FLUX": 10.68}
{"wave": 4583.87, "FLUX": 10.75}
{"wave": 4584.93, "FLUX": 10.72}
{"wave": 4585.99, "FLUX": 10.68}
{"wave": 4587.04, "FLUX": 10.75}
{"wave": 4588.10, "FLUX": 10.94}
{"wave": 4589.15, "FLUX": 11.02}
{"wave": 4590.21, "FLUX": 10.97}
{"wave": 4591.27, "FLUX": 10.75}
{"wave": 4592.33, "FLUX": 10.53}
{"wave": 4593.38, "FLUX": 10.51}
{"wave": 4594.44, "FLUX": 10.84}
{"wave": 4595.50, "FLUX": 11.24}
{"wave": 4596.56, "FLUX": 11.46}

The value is 10.9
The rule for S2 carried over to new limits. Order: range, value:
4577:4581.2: 10.4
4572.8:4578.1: 10.3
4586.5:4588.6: 10.9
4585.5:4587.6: 10.7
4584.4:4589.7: 10.8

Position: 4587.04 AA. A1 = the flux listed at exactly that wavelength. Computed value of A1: 10.75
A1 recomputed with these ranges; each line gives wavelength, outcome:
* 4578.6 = 10.3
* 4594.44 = 10.84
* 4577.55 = 10.33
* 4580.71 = 10.46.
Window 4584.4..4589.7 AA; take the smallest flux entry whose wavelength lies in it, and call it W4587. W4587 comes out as 10.68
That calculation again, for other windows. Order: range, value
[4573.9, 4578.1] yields 10.26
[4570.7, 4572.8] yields 9.41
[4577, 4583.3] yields 10.3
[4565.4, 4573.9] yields 9.095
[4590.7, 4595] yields 10.51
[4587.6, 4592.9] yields 10.53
